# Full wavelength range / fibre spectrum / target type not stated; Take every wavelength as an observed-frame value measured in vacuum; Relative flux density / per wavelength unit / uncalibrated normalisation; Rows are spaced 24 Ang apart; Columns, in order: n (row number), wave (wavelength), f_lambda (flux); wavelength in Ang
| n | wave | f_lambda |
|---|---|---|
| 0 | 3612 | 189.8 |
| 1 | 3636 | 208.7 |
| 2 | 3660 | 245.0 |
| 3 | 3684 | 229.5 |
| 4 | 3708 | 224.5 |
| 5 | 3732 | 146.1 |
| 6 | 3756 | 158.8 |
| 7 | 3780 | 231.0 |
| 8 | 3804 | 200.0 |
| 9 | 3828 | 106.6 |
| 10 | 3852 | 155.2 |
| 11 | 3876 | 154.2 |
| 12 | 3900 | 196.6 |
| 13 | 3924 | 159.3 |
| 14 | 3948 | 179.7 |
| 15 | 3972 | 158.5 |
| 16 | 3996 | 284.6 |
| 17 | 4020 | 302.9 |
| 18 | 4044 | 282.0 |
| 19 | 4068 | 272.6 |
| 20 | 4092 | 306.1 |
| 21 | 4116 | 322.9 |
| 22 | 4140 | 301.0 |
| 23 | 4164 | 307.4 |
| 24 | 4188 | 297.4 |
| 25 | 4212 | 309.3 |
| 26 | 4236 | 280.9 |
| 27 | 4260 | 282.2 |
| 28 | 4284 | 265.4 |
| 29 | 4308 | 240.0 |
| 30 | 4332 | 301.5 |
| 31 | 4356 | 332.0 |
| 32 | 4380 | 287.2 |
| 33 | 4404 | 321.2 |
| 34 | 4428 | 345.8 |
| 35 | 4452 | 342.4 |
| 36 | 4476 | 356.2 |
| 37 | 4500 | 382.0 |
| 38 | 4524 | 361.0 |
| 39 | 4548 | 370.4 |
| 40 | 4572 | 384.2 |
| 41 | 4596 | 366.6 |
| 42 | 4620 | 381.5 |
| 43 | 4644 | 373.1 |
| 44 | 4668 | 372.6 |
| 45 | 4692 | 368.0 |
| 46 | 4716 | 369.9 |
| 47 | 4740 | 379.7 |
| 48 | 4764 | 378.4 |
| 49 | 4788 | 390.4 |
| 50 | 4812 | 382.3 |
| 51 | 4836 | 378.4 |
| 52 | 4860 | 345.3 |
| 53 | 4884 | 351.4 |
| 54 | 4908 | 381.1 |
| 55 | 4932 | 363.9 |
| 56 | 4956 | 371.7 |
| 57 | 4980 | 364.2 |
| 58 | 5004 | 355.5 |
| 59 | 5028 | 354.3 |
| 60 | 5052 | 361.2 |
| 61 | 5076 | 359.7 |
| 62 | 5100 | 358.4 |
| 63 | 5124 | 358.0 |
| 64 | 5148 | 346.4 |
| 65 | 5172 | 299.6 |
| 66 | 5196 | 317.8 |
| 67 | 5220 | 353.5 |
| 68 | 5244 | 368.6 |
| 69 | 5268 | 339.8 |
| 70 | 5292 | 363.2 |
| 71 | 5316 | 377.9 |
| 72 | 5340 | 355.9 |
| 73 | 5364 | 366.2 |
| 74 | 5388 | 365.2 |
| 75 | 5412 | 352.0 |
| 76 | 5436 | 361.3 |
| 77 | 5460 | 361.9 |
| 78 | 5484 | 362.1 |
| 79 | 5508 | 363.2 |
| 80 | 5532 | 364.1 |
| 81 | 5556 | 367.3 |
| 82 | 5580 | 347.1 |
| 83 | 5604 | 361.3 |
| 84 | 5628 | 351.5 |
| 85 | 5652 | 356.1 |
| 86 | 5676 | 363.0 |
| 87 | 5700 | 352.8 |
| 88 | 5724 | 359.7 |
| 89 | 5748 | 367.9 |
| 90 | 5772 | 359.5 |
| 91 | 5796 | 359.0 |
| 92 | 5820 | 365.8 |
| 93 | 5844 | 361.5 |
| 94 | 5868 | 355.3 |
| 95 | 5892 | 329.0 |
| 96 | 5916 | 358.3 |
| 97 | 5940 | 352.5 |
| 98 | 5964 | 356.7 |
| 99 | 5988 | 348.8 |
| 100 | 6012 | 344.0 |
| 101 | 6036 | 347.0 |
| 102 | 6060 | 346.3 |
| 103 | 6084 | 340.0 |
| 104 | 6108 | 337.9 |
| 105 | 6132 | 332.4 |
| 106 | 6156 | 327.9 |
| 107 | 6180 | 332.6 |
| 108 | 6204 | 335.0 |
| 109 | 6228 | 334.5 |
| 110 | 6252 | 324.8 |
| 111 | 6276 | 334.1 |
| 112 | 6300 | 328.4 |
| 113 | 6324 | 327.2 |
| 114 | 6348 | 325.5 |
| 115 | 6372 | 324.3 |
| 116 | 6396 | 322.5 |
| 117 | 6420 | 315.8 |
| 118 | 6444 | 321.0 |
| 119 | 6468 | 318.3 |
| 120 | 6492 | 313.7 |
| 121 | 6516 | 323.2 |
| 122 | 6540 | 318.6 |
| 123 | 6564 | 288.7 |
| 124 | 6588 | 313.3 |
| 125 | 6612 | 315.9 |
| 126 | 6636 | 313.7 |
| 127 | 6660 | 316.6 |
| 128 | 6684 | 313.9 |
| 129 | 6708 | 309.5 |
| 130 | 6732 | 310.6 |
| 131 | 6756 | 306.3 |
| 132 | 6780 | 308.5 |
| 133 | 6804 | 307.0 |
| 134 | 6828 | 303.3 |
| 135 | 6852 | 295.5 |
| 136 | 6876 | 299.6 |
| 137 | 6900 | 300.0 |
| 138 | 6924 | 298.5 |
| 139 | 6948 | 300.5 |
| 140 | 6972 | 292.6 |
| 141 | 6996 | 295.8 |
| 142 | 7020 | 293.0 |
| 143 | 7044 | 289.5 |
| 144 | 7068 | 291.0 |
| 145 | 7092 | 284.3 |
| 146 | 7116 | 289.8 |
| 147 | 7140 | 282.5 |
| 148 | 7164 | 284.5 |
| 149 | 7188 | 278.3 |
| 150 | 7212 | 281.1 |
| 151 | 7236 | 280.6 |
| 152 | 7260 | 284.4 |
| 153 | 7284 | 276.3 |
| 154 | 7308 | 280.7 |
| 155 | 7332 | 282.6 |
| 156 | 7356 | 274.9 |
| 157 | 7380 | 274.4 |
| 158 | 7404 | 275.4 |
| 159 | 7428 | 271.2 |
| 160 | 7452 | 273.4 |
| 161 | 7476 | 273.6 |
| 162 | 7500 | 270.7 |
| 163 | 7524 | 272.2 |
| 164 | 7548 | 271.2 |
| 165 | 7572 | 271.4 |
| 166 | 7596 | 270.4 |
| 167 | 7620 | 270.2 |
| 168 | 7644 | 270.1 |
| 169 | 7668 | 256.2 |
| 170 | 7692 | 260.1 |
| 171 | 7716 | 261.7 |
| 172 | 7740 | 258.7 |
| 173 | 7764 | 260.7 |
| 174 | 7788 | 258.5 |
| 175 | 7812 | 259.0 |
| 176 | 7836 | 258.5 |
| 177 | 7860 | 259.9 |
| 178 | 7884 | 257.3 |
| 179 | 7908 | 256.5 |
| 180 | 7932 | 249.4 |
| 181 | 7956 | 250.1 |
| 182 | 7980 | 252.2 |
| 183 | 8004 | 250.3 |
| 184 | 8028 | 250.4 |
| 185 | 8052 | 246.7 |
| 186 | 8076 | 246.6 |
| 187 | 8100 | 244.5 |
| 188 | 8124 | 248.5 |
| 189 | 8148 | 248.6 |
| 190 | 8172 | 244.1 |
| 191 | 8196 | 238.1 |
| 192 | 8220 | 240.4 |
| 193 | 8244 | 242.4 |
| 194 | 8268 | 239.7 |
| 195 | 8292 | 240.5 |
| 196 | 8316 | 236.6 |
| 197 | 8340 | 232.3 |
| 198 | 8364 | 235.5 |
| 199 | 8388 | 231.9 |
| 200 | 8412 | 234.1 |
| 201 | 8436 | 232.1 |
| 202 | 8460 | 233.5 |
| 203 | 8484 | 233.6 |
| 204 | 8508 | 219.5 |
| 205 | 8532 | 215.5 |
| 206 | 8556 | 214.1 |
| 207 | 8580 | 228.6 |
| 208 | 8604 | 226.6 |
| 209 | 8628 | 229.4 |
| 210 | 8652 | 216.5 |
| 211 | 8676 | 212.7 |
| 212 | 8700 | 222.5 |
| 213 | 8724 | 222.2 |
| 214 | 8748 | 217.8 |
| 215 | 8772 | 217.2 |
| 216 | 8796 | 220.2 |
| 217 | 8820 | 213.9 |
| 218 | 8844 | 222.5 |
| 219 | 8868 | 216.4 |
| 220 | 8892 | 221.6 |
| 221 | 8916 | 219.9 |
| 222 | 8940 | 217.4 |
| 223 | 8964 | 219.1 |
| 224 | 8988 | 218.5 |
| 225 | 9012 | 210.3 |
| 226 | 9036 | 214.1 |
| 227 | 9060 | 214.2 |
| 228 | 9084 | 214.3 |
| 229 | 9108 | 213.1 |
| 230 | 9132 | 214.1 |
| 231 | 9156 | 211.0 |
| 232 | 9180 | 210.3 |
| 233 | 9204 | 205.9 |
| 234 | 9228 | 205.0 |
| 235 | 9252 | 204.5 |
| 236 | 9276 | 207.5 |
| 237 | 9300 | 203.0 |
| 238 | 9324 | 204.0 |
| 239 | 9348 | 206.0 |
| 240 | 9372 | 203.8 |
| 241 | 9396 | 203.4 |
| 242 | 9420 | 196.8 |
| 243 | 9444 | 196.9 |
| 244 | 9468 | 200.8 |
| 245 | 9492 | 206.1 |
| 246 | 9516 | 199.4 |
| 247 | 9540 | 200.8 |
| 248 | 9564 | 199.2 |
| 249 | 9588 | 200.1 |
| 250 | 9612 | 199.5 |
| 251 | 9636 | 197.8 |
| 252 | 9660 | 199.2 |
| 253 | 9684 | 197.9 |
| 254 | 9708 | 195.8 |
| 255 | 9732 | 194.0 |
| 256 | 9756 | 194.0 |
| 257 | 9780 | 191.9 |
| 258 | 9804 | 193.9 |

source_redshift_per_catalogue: 0.00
